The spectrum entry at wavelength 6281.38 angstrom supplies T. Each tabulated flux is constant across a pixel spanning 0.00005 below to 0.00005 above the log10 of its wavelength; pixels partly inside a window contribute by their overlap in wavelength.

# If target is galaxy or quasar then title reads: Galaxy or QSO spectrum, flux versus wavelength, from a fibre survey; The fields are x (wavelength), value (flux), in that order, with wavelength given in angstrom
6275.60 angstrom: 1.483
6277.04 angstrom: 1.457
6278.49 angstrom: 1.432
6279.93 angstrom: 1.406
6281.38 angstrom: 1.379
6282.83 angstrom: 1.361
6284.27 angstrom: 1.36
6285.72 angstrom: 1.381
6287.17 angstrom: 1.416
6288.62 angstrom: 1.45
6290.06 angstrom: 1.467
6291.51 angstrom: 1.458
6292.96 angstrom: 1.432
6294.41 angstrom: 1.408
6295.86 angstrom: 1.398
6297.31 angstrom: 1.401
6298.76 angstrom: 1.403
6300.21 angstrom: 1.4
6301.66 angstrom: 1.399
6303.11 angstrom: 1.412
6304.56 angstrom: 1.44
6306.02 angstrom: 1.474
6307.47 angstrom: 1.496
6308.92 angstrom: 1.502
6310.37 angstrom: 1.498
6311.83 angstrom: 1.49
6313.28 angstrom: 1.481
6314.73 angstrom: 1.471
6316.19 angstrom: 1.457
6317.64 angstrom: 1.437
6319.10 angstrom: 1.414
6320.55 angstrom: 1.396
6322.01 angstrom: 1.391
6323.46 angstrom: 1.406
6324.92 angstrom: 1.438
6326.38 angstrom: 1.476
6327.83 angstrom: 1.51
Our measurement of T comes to 1.379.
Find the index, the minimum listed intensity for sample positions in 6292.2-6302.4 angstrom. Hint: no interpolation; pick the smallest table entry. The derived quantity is 1.398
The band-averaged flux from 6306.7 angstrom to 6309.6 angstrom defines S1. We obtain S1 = 1.5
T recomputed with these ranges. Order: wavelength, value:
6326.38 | 1.476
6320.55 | 1.396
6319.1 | 1.414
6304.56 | 1.44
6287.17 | 1.416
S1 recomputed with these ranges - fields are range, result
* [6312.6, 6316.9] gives 1.47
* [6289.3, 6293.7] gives 1.45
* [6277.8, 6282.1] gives 1.41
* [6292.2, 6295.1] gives 1.42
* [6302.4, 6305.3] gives 1.42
